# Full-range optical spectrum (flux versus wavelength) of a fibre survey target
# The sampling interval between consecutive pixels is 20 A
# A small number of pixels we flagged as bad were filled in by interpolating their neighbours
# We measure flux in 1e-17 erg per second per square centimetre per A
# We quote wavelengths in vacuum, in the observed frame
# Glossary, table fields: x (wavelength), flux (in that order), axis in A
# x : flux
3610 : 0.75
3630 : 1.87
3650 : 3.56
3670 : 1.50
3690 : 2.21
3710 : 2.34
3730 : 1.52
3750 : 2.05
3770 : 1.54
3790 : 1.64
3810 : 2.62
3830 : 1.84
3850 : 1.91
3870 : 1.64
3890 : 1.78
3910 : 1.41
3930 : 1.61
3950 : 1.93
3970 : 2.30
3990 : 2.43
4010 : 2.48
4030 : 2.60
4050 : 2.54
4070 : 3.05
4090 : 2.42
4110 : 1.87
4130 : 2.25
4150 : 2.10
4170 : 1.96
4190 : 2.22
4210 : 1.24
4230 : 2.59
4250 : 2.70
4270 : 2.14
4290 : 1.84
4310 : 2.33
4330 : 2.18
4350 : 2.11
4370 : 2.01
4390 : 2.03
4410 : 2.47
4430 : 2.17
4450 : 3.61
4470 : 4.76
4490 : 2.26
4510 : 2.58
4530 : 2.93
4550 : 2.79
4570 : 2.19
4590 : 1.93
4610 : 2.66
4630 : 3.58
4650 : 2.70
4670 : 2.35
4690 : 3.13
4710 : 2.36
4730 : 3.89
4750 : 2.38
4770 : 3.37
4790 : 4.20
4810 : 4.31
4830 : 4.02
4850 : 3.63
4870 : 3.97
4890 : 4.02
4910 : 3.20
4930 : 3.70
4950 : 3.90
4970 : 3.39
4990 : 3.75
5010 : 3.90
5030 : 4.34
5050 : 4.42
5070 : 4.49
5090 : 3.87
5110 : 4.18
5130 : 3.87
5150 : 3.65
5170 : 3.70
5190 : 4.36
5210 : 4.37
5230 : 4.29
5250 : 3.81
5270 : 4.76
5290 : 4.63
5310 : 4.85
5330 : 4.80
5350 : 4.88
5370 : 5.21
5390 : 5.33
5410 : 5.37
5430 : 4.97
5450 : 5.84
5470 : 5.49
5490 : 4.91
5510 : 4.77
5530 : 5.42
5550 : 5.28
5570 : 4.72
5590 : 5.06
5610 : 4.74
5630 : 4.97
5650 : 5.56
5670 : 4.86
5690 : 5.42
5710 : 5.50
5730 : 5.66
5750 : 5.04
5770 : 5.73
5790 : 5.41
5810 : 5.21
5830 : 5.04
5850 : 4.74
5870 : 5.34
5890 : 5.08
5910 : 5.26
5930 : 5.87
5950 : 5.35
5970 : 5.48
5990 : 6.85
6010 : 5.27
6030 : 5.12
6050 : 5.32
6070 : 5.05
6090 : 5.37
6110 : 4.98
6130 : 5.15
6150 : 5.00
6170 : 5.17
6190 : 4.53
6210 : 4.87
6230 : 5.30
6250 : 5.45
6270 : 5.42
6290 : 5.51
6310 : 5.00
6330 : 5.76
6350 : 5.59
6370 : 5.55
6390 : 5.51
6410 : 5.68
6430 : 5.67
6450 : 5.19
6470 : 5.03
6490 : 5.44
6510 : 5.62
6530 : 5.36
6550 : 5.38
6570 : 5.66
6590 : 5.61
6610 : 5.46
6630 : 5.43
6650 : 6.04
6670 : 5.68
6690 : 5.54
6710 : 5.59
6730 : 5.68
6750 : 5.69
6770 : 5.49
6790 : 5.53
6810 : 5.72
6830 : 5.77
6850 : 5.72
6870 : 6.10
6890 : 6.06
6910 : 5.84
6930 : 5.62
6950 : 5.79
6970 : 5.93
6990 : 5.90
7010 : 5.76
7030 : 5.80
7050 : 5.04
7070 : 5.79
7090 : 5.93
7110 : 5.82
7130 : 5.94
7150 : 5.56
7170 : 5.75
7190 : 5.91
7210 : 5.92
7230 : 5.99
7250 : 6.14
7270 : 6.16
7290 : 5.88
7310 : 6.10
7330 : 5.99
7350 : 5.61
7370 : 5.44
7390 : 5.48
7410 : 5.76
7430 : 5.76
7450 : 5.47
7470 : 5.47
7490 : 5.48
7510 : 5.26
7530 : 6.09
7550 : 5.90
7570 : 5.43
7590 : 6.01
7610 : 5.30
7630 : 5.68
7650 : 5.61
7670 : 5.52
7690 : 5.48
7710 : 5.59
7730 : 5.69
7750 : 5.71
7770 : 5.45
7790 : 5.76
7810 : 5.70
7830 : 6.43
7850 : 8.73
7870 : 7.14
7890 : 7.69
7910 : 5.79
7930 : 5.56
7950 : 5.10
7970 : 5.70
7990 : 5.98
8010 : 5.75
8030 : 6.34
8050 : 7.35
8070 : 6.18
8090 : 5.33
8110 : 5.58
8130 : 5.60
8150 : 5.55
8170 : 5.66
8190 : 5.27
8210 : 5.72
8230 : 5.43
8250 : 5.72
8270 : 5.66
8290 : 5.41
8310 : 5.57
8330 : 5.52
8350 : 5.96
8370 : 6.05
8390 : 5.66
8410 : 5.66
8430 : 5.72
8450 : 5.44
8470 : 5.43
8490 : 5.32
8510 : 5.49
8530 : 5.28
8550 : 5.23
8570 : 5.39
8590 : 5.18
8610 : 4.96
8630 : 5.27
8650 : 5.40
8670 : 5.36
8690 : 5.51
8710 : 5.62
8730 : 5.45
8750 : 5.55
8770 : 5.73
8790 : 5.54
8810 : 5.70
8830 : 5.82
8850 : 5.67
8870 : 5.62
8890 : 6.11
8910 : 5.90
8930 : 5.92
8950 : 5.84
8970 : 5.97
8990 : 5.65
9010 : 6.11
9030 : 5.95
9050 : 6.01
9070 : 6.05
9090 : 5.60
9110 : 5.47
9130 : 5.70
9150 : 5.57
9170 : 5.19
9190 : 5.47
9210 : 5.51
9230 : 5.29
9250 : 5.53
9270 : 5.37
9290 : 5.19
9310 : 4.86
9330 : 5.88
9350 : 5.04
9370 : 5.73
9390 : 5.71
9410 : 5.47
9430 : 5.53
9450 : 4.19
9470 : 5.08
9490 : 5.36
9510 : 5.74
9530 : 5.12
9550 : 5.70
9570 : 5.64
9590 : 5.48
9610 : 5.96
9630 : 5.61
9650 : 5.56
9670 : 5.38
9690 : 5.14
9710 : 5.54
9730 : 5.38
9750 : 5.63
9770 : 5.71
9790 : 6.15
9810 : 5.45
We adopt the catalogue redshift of 0.197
